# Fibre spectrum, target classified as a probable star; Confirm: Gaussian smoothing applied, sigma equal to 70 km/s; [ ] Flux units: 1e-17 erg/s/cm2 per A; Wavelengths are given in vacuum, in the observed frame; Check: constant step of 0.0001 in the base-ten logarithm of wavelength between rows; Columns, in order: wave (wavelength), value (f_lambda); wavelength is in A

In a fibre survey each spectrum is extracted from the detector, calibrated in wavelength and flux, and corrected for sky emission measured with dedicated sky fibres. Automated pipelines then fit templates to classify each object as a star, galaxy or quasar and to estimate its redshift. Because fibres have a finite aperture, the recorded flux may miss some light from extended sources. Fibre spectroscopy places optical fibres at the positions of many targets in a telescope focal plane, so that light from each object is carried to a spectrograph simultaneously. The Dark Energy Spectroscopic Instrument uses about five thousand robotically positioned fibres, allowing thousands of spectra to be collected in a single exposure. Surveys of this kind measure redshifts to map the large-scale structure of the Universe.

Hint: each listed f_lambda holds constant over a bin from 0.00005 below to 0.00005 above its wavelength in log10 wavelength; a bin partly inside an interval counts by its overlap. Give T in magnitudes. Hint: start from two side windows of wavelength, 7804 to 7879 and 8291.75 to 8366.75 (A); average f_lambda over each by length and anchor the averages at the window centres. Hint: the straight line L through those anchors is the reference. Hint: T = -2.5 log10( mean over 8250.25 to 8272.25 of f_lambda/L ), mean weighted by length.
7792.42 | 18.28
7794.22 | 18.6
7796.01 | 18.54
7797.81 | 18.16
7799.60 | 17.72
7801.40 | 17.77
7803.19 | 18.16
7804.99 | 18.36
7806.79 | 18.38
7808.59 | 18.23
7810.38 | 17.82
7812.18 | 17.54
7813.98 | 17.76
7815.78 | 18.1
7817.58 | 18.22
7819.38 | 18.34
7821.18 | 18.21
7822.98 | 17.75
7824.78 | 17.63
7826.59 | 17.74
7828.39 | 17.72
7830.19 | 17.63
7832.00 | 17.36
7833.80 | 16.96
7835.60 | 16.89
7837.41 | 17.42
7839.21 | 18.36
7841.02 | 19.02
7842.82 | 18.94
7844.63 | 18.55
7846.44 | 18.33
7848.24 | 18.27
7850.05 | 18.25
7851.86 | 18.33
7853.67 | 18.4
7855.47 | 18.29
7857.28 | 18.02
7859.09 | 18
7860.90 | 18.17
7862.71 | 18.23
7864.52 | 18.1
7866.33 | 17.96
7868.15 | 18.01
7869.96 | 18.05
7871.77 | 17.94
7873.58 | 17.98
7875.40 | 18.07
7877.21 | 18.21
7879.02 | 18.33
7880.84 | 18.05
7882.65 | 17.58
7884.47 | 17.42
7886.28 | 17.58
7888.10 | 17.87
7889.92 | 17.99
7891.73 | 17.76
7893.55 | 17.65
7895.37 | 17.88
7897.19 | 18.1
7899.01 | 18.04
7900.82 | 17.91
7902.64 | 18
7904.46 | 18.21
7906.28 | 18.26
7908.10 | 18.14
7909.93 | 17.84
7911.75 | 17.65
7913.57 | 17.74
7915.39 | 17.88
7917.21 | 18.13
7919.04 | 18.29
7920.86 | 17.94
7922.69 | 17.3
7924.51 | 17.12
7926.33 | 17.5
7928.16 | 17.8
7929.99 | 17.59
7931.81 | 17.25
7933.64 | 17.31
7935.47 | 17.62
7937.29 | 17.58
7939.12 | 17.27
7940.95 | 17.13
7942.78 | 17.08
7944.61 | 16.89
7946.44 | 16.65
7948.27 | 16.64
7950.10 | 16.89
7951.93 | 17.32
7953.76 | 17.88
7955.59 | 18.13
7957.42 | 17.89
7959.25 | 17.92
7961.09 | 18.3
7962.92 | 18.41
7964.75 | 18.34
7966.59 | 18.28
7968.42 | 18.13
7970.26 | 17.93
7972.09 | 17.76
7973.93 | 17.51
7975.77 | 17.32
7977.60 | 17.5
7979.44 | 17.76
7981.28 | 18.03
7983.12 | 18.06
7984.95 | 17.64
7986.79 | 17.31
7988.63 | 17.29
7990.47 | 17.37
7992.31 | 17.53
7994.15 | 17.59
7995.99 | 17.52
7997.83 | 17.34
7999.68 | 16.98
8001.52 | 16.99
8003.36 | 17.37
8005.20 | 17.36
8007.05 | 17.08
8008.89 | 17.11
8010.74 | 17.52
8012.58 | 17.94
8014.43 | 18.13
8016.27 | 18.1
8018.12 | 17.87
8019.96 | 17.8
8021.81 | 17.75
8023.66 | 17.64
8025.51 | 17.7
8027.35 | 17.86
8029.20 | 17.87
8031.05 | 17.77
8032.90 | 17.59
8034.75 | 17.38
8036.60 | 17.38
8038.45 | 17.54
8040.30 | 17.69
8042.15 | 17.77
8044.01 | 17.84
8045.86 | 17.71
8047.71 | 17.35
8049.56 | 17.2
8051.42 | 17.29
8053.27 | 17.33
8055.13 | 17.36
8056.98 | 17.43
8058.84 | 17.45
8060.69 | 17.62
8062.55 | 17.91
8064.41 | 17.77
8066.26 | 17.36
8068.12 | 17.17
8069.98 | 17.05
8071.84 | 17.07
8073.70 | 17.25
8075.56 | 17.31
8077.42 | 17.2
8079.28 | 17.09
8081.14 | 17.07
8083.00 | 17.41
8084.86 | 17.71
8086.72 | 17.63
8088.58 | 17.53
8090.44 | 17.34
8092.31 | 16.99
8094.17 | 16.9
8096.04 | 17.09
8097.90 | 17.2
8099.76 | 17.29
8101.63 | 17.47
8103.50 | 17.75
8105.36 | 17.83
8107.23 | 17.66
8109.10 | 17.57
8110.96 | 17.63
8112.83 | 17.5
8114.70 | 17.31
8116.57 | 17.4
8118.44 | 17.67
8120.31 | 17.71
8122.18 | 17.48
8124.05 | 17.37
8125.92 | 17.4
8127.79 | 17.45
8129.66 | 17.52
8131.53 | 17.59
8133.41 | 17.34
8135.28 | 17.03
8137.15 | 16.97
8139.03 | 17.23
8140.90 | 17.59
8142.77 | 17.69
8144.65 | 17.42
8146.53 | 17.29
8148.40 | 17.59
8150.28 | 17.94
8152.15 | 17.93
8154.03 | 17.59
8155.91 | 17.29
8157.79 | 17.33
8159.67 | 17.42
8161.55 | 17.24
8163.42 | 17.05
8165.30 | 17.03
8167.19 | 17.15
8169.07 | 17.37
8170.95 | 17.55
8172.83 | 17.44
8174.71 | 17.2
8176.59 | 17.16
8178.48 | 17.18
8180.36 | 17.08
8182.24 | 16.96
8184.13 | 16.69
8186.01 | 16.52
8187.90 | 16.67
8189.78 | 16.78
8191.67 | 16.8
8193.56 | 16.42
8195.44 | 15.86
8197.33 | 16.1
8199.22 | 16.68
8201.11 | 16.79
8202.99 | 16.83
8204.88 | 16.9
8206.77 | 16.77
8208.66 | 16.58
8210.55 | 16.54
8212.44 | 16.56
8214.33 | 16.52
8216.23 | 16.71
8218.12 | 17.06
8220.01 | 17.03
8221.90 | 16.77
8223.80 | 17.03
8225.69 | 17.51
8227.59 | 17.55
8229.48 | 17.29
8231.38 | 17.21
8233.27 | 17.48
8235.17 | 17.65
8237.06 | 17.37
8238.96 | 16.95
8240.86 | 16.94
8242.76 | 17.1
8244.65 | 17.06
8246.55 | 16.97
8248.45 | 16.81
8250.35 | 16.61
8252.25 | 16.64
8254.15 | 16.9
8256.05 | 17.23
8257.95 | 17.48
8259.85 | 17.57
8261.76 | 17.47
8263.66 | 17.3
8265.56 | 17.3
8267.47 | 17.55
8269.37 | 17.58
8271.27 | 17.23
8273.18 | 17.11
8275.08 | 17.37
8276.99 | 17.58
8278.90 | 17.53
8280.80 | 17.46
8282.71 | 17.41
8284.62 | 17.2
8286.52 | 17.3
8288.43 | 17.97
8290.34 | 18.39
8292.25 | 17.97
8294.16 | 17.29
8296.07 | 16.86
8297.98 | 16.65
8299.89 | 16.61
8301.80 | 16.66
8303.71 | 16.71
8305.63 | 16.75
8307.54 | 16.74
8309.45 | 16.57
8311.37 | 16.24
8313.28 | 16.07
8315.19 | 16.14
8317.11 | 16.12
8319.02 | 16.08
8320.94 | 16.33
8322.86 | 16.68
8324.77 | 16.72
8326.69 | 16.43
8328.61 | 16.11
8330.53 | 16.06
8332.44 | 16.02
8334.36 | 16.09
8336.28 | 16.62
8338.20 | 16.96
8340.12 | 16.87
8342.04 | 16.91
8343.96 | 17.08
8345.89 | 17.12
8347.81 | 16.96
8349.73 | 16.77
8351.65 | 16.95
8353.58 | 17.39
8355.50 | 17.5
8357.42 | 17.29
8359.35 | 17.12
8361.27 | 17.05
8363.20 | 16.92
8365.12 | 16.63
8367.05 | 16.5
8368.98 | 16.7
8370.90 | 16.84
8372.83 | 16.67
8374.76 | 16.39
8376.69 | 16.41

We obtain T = -0.02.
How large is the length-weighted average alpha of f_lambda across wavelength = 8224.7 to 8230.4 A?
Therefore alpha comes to 17.5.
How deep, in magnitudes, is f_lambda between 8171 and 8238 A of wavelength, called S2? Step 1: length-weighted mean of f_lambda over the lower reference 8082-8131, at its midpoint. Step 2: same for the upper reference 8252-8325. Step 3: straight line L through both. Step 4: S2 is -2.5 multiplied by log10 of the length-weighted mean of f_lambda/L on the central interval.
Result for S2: 0.02 mag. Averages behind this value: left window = 17.5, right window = 17.1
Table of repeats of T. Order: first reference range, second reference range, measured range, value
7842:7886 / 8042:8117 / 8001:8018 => 0.01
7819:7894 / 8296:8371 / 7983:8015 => 0.01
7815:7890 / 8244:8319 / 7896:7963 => 0.01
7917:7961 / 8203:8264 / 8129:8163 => -0.02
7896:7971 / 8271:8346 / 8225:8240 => -0.02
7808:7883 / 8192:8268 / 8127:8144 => -0.01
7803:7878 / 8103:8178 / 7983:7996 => 0.01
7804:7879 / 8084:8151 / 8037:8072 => 0.01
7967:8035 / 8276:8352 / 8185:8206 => 0.03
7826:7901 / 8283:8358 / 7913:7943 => 0.02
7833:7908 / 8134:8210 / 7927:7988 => 0.01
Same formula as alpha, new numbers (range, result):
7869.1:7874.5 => 18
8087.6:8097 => 17.2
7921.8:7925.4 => 17.2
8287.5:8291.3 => 18.2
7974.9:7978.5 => 17.4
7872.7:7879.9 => 18.1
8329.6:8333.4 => 16.1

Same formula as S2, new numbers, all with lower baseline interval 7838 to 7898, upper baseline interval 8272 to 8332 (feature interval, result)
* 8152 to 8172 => 0.00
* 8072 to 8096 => 0.01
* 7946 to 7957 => 0.03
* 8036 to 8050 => 0.00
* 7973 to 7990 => 0.01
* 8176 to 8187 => 0.02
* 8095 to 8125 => 0.00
